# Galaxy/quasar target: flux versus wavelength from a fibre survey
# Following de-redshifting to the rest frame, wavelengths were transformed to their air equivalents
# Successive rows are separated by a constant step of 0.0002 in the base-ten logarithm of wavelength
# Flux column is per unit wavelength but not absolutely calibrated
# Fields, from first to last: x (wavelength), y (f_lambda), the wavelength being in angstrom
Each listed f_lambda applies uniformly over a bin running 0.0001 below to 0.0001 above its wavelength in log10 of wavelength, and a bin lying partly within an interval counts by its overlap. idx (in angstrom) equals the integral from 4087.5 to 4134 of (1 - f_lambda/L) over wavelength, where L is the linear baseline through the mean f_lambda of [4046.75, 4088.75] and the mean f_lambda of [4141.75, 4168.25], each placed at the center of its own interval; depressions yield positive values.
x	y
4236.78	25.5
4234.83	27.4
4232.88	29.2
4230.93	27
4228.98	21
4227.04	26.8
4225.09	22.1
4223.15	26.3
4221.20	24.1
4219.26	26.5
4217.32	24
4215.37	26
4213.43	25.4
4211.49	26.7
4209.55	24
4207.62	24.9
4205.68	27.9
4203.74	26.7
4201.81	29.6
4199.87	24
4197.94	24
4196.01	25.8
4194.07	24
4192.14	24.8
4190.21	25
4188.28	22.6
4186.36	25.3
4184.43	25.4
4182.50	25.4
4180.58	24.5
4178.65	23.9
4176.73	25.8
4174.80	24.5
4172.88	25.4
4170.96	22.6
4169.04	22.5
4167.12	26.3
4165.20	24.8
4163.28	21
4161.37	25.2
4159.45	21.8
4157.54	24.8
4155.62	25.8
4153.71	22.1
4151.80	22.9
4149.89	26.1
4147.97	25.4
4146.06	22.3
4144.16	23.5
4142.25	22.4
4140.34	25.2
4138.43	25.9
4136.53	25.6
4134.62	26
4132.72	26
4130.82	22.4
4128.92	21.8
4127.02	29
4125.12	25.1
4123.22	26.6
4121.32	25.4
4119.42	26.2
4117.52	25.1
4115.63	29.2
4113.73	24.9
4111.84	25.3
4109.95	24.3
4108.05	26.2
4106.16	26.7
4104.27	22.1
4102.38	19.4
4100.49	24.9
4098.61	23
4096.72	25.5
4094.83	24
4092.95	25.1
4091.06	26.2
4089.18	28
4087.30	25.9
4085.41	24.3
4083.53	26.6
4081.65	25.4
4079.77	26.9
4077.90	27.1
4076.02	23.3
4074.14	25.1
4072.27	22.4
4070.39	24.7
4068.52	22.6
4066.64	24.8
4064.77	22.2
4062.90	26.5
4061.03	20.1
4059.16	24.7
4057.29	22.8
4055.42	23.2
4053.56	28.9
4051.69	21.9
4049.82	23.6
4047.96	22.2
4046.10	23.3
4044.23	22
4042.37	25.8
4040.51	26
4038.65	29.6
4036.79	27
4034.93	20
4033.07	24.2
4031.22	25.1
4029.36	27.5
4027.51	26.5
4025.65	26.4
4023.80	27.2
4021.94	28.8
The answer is -1.9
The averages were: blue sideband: 24.4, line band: 25.1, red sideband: 23.9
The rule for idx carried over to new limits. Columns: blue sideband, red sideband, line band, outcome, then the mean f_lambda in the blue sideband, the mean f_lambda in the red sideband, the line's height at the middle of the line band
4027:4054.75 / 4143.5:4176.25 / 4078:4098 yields -1.0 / 24.9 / 24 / 24.5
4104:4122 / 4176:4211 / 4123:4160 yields 1.4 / 25.7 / 25.2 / 25.5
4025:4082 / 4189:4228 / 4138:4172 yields 1.6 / 24.6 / 25.4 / 25.1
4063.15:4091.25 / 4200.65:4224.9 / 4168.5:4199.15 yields 1.4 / 25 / 25.9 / 25.7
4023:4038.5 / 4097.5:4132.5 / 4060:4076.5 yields 1.2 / 25.7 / 24.9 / 25.3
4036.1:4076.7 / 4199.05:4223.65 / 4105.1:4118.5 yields -0.6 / 24.2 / 25.8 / 24.8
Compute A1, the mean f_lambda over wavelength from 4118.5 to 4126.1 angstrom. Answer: 25.8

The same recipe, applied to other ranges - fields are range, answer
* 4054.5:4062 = 22.7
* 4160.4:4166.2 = 23.7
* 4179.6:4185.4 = 25.1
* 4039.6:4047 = 24.3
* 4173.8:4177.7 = 25.1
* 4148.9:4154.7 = 23.7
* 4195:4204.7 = 26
